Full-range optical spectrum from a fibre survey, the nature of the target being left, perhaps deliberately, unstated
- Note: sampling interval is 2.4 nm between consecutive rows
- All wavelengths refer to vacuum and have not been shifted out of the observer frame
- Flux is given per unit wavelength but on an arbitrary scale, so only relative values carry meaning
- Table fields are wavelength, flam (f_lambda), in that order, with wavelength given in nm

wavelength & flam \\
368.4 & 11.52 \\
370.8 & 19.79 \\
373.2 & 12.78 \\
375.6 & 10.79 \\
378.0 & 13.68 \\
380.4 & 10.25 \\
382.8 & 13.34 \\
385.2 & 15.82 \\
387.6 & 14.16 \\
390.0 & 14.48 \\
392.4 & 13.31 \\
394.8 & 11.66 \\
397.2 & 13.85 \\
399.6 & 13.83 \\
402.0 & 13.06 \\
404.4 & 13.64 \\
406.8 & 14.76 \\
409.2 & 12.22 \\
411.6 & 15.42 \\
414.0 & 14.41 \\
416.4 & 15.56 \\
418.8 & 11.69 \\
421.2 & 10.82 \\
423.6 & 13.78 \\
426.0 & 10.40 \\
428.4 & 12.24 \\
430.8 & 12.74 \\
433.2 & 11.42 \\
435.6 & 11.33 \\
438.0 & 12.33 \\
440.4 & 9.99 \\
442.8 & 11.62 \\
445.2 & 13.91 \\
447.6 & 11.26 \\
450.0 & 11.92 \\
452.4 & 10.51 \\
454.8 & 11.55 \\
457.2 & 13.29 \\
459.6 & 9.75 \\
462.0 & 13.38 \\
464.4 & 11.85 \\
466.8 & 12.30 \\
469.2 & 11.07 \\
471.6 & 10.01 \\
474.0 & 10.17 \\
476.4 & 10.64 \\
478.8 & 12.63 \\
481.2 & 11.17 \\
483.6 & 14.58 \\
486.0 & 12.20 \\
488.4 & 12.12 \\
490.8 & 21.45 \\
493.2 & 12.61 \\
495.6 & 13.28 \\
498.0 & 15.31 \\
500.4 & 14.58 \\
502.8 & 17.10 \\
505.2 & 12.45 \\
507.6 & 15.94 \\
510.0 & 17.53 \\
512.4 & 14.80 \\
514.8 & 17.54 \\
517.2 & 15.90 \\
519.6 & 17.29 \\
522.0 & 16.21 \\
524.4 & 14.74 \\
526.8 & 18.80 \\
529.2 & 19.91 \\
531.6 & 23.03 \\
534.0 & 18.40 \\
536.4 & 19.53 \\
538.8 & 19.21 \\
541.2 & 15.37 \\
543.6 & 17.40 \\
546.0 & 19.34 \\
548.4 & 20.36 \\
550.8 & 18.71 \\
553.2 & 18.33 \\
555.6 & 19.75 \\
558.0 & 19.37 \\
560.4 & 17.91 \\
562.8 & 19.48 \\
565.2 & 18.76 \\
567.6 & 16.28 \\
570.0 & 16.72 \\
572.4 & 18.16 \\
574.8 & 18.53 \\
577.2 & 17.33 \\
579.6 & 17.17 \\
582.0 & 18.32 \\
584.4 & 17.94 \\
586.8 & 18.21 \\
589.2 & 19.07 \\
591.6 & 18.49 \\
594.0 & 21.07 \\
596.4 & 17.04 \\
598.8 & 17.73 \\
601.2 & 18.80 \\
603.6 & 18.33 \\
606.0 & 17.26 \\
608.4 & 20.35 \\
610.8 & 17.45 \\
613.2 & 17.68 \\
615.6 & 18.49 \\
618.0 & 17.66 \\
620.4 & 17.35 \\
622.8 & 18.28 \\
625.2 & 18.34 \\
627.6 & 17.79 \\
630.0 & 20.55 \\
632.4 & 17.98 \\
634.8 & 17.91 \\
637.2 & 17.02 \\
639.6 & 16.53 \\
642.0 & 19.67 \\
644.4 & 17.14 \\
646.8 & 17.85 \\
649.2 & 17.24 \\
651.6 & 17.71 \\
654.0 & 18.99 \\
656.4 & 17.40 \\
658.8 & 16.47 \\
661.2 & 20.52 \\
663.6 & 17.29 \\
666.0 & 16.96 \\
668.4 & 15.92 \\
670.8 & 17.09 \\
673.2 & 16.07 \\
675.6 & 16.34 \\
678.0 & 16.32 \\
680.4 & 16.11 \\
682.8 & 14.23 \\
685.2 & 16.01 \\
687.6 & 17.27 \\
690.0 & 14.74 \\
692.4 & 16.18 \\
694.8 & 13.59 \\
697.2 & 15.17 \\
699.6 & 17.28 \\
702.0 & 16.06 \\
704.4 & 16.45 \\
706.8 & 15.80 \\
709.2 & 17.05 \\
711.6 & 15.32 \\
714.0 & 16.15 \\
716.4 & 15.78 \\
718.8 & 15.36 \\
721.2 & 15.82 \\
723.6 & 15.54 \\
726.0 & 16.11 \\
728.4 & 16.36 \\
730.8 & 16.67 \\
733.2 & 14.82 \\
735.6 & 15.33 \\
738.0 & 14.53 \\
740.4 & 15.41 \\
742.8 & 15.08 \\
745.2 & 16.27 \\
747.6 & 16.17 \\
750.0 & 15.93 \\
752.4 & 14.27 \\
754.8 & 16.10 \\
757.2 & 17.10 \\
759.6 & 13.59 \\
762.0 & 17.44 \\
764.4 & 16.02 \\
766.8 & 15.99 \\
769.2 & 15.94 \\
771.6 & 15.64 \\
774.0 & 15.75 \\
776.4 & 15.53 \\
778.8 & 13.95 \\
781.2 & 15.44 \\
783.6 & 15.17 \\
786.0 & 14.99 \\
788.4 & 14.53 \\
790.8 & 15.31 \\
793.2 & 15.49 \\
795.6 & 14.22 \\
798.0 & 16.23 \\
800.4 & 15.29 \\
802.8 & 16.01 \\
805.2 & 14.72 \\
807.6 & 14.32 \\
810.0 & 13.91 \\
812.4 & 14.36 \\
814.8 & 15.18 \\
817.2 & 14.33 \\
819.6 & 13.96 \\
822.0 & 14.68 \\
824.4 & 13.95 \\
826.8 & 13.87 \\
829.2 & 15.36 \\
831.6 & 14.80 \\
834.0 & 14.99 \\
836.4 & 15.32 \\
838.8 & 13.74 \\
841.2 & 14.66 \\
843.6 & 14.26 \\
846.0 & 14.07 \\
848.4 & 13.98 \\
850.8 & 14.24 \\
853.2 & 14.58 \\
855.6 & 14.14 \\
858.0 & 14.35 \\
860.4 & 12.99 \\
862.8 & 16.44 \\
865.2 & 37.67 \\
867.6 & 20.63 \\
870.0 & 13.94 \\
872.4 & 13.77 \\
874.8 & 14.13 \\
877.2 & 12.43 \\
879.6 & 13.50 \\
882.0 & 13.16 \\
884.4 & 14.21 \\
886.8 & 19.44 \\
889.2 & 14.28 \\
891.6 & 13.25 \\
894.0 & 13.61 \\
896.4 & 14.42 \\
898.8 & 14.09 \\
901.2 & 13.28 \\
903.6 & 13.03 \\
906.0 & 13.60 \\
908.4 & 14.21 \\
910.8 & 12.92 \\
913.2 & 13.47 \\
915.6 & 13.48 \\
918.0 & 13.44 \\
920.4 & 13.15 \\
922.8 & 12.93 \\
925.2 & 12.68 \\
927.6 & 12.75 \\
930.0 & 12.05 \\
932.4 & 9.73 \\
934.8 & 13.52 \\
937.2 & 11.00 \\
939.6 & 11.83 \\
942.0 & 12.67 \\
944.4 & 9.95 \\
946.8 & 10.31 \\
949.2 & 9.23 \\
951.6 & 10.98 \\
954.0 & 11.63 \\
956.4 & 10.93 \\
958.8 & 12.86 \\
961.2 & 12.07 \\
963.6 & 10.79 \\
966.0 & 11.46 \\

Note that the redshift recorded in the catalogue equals 0.32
